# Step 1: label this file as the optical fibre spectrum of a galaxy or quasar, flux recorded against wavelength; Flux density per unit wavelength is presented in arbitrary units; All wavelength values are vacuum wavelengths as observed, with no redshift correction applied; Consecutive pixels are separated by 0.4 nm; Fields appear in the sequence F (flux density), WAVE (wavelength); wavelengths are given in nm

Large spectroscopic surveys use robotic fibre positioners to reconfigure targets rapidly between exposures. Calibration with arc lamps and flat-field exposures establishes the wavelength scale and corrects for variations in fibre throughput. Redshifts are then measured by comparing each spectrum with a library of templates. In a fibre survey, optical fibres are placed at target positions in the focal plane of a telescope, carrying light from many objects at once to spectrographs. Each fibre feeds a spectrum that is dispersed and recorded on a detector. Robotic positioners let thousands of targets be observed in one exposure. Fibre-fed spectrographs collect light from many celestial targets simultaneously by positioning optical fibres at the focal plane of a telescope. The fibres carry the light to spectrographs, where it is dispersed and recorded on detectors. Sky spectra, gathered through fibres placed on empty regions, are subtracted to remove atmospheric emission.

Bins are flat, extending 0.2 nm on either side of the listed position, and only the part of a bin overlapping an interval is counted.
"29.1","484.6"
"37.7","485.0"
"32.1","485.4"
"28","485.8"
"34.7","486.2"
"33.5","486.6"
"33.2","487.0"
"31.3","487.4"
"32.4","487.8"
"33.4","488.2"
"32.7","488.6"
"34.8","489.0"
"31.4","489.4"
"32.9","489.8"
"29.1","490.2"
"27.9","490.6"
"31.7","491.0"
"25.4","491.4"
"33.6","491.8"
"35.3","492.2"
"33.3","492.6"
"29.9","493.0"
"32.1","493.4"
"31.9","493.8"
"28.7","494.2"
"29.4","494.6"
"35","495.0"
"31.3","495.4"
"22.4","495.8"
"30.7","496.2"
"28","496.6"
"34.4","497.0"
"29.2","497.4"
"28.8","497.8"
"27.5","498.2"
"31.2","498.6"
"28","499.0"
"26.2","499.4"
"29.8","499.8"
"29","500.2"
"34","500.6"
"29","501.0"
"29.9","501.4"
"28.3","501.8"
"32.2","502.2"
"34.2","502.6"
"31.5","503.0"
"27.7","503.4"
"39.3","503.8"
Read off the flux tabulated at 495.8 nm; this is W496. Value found 22.4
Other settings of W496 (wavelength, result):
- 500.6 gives 34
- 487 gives 33.2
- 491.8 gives 33.6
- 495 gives 35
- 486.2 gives 34.7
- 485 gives 37.7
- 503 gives 31.5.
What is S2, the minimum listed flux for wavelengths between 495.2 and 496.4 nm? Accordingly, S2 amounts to 22.4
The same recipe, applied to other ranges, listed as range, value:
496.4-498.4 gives 27.5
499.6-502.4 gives 28.3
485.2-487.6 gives 28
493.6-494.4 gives 28.7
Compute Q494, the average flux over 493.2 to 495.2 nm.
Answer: 31.4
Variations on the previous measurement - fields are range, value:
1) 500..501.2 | 30.7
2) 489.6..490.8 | 30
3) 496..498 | 30.2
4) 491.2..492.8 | 31.9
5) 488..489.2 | 33.6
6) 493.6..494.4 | 30.3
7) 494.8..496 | 29.6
